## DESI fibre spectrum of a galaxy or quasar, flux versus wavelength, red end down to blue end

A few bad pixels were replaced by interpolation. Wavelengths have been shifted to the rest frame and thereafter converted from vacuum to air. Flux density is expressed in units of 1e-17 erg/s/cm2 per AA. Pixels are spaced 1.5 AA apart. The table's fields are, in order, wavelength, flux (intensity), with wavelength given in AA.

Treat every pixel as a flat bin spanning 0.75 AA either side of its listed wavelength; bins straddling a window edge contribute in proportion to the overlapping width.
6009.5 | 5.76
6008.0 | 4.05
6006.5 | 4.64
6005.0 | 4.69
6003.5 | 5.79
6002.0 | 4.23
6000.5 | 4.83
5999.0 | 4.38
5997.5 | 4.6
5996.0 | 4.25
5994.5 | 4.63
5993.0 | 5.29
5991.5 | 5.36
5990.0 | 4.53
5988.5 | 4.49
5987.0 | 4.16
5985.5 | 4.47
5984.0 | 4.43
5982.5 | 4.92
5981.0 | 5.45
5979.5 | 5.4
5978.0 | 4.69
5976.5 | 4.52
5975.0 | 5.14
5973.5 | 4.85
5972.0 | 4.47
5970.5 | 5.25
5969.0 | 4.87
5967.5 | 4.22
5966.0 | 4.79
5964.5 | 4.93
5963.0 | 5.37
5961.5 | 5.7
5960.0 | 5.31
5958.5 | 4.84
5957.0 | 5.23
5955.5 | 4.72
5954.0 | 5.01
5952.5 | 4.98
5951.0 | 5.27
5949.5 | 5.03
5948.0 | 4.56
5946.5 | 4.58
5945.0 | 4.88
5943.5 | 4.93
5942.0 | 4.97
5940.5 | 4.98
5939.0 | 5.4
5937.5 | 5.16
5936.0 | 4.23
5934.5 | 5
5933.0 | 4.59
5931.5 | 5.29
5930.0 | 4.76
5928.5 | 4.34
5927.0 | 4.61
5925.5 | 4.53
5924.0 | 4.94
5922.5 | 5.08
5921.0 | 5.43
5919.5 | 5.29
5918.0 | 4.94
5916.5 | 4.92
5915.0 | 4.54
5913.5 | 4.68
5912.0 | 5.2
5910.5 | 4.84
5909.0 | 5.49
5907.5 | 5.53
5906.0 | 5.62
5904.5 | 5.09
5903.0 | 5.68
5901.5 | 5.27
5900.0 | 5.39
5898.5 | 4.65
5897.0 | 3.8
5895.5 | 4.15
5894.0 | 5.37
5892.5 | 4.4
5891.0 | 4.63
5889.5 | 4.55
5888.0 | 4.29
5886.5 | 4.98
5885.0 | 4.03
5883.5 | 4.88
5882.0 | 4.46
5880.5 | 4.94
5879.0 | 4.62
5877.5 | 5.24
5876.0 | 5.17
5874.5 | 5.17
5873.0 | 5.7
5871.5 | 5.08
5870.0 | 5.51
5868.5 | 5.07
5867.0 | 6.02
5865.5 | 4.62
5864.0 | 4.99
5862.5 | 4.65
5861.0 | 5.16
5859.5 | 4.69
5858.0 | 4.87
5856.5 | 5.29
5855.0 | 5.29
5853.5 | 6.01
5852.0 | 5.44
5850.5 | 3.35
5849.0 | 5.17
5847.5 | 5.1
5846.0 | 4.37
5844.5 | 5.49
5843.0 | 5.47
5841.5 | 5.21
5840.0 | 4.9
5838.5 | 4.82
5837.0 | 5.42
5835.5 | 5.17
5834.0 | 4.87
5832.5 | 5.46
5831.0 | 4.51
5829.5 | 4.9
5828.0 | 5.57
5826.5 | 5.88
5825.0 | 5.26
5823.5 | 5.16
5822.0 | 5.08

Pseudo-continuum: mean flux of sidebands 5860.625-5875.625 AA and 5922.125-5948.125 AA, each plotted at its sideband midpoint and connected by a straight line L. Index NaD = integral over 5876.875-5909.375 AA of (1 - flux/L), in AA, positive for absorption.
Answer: 1.3 AA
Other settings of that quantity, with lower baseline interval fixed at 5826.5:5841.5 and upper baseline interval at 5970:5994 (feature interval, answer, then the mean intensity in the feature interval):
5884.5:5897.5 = 1.3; 4.49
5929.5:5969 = -0.5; 4.95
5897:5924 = -0.8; 5.11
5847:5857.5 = 0.0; 5.09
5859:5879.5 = -0.3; 5.13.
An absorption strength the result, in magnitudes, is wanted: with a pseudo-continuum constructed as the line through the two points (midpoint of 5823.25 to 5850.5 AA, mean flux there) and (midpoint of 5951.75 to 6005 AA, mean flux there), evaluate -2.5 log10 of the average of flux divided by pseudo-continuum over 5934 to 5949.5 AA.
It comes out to 0.010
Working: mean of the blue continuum 5.1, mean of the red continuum 4.86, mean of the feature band 4.87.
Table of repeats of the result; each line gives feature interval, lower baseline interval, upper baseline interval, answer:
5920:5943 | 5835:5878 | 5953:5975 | 0.03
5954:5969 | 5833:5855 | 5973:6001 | -0.04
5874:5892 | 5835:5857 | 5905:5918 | 0.08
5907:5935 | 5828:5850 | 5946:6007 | 0.00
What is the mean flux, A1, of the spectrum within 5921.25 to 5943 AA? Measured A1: 4.86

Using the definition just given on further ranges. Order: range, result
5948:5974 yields 4.98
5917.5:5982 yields 4.94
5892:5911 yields 5.03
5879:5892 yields 4.59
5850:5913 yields 4.99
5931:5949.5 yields 4.88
